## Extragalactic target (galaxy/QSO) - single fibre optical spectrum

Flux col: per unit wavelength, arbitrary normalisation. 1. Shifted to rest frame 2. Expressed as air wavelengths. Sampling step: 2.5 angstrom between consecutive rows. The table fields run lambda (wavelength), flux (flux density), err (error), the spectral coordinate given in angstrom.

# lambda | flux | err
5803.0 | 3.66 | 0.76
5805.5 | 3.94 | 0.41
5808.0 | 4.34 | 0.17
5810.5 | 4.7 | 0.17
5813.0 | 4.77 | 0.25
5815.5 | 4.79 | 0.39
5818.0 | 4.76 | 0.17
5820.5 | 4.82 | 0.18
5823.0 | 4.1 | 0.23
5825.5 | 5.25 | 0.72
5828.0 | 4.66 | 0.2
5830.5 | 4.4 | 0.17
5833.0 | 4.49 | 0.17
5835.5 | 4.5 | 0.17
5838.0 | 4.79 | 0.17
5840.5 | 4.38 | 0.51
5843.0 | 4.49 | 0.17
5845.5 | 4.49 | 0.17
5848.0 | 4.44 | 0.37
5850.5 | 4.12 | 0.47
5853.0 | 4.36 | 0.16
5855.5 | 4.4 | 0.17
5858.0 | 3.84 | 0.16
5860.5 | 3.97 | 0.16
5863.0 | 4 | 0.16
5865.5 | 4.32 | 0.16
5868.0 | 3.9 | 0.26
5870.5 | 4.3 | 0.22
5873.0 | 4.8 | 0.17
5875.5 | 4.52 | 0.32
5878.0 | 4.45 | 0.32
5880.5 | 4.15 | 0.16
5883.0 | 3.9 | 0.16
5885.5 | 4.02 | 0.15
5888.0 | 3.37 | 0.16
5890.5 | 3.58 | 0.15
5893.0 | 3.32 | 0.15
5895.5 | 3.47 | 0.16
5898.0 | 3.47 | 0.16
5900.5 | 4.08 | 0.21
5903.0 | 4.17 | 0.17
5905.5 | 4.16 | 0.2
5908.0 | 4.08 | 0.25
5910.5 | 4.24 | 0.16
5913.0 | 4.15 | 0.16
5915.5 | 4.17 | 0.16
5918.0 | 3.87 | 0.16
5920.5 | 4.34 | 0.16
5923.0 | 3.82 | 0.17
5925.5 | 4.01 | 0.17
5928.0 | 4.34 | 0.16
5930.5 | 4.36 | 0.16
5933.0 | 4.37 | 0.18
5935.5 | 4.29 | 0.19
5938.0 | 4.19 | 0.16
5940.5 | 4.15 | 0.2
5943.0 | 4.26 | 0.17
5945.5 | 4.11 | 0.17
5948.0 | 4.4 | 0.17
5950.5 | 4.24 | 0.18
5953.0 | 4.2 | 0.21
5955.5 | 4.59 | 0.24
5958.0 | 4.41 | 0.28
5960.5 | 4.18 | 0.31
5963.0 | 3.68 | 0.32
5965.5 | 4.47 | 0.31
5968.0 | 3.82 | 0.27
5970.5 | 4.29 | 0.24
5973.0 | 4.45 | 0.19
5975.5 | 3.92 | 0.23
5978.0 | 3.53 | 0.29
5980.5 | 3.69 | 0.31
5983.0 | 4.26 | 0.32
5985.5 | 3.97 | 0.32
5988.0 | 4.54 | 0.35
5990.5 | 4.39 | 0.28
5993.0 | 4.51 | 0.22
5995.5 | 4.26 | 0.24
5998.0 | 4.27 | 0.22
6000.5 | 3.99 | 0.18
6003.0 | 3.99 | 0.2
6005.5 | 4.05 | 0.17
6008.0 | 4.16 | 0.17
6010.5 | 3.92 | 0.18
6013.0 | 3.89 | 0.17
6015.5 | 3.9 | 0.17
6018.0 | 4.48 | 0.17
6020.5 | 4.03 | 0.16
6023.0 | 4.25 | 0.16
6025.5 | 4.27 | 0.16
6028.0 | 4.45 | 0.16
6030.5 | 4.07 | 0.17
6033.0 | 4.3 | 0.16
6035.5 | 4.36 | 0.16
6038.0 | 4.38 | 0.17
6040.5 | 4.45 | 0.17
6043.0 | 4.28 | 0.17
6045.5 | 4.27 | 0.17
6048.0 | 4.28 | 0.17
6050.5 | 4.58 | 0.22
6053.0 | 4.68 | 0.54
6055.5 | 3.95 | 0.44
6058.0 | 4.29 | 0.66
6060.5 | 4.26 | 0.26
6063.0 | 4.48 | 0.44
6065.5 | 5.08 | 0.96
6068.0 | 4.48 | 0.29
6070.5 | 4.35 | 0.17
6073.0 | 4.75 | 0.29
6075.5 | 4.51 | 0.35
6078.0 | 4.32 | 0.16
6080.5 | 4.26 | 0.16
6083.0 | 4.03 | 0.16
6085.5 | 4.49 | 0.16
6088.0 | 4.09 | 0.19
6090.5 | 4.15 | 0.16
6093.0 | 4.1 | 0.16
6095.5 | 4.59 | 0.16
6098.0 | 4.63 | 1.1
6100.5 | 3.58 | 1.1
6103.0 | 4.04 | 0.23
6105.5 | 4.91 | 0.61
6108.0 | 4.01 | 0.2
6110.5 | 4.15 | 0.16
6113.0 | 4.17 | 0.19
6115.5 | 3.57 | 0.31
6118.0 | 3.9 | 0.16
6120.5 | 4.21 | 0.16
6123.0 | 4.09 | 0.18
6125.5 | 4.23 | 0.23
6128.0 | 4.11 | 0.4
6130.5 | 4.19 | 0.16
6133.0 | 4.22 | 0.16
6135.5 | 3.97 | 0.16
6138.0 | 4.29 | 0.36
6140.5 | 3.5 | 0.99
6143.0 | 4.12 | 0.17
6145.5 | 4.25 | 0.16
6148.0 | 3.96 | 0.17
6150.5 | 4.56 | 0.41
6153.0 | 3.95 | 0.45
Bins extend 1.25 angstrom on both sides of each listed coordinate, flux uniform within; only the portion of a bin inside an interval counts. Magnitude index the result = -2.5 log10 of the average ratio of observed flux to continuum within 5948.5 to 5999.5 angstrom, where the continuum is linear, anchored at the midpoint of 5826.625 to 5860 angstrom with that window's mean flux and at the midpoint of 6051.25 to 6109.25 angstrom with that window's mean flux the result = 0.05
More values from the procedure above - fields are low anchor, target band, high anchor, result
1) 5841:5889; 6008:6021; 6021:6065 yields 0.07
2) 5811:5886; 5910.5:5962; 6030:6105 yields 0.04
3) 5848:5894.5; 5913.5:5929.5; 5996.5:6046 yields 0.00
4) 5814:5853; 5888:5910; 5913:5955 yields 0.15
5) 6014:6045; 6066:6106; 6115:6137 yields -0.05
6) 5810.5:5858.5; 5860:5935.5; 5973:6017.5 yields 0.08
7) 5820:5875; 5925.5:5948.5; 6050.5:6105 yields 0.03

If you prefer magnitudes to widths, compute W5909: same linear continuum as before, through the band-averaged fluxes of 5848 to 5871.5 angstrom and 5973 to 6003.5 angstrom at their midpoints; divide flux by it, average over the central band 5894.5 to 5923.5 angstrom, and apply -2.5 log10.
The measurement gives 0.034 mag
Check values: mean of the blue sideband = 4.15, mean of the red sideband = 4.13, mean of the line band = 4.01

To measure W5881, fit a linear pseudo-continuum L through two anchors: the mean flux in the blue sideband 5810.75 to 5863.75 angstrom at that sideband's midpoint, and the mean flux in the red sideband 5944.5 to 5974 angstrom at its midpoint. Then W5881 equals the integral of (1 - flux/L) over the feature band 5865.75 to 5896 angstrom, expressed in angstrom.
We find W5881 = 2.7 angstrom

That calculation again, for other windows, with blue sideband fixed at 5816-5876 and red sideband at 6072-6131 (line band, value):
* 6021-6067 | -1.17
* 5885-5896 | 2.16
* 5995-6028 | 1.26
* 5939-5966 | 0.60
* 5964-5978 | 0.64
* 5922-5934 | 0.47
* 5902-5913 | 0.53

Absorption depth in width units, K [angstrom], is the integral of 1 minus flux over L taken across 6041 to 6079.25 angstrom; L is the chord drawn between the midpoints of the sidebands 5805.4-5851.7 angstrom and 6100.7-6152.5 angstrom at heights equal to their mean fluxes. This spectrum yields -2.09 angstrom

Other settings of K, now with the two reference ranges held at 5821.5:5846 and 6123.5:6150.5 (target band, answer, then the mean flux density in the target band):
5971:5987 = 1.3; 3.99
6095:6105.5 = -0.3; 4.27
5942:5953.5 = 0.4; 4.24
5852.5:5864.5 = 1.1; 4.1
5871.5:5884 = 0.3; 4.37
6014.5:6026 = 0.3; 4.19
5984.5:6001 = 0.1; 4.29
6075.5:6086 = -0.2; 4.29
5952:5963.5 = 0.3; 4.25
